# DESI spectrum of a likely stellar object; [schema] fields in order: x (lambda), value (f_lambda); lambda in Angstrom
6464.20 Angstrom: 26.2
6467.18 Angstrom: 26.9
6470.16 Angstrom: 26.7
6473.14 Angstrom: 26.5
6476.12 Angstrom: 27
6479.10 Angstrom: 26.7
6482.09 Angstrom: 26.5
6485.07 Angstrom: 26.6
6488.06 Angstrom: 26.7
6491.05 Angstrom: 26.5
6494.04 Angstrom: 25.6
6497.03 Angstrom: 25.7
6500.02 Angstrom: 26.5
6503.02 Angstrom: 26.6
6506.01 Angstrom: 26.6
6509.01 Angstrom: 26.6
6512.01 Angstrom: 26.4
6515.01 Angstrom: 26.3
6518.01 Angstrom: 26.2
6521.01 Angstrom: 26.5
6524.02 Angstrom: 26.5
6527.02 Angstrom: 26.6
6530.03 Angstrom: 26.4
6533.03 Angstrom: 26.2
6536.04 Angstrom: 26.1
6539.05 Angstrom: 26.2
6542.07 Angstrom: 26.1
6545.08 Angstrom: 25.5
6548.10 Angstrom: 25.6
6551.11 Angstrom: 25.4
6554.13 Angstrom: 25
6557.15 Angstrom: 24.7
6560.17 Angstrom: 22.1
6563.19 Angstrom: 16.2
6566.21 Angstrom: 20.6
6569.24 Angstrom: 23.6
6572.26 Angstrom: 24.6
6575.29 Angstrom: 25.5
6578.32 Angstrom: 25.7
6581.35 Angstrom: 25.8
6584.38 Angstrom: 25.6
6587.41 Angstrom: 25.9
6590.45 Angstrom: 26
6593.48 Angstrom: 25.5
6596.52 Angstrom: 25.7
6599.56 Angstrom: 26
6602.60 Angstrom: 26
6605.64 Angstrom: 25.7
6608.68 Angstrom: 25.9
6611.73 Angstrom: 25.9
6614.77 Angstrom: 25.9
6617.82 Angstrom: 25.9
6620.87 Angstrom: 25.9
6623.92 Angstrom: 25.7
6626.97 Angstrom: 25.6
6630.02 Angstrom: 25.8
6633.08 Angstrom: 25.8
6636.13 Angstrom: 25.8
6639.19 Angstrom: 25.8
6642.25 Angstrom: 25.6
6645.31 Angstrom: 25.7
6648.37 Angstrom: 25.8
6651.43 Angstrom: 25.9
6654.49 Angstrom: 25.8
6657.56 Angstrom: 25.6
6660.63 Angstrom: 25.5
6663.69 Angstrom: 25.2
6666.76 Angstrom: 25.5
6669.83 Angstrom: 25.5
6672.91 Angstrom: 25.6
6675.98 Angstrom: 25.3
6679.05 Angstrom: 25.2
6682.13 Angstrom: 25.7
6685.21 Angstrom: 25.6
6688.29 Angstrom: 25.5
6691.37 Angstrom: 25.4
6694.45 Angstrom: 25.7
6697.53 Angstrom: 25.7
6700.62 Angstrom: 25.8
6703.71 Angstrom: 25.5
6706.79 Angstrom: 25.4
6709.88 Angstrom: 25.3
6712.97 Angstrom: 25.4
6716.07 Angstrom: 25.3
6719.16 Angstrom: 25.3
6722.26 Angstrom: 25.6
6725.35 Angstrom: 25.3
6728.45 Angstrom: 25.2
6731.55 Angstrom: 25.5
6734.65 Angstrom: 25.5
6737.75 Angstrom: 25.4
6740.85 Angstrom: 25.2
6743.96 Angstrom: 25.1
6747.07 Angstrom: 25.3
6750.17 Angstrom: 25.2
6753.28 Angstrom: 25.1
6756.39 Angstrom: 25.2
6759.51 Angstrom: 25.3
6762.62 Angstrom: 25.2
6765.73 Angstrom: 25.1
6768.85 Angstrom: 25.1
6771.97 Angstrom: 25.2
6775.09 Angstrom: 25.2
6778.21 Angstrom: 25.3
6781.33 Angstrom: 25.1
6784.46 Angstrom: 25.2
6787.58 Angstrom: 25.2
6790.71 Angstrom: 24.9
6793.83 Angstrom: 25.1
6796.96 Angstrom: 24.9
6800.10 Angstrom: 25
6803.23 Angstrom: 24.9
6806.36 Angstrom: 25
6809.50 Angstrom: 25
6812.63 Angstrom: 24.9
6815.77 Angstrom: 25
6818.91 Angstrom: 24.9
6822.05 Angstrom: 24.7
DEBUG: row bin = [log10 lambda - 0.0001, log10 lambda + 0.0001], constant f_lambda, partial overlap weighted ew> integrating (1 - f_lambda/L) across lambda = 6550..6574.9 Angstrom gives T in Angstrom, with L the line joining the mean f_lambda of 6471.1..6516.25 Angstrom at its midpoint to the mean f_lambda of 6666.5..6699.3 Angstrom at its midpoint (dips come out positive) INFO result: 3.1 Angstrom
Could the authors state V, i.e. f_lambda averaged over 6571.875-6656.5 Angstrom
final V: 25.8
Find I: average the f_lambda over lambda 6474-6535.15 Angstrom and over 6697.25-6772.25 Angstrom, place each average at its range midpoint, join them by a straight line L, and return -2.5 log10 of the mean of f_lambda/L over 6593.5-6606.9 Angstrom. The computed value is 0.007 mag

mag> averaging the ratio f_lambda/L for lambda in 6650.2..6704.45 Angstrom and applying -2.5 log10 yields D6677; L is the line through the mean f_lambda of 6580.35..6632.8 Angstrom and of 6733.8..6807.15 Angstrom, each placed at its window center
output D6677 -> 0.00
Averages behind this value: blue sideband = 25.8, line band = 25.6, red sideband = 25.2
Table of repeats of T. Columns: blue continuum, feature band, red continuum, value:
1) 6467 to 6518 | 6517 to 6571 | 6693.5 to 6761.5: 3.10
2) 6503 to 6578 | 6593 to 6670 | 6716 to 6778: -1.73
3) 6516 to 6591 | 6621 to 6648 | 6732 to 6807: -0.74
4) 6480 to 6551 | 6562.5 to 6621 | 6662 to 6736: 2.10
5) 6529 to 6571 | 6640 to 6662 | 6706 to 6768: -0.80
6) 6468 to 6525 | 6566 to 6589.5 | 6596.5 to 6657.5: 1.02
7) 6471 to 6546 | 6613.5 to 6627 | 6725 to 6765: 0.02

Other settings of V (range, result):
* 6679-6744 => 25.4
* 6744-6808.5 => 25.1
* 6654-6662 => 25.6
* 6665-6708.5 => 25.5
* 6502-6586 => 25.2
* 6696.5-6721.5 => 25.5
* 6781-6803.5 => 25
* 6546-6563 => 23.9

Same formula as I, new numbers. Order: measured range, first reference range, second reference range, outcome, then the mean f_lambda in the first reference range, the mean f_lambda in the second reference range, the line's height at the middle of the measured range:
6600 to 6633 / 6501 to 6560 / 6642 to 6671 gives 0.00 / 26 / 25.6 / 25.7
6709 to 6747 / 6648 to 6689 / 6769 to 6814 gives 0.00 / 25.5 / 25.1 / 25.3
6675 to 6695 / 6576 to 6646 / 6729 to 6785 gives 0.00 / 25.8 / 25.2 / 25.5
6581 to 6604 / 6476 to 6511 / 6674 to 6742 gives 0.01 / 26.4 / 25.5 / 26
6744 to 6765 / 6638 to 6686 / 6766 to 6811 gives 0.00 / 25.6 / 25.1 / 25.2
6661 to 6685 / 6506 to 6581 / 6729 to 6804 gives -0.01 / 25.1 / 25.2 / 25.1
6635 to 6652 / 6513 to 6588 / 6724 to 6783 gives -0.03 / 25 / 25.2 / 25.1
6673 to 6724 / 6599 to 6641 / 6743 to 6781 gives 0.00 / 25.8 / 25.2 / 25.5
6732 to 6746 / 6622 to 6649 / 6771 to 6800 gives 0.00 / 25.7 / 25.1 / 25.3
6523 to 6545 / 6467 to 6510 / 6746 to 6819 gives 0.00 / 26.5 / 25.1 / 26.3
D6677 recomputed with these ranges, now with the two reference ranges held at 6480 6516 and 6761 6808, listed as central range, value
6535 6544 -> 0.00 mag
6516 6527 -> -0.01 mag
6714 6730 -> 0.00 mag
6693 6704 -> -0.01 mag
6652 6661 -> 0.00 mag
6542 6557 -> 0.03 mag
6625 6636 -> 0.00 mag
